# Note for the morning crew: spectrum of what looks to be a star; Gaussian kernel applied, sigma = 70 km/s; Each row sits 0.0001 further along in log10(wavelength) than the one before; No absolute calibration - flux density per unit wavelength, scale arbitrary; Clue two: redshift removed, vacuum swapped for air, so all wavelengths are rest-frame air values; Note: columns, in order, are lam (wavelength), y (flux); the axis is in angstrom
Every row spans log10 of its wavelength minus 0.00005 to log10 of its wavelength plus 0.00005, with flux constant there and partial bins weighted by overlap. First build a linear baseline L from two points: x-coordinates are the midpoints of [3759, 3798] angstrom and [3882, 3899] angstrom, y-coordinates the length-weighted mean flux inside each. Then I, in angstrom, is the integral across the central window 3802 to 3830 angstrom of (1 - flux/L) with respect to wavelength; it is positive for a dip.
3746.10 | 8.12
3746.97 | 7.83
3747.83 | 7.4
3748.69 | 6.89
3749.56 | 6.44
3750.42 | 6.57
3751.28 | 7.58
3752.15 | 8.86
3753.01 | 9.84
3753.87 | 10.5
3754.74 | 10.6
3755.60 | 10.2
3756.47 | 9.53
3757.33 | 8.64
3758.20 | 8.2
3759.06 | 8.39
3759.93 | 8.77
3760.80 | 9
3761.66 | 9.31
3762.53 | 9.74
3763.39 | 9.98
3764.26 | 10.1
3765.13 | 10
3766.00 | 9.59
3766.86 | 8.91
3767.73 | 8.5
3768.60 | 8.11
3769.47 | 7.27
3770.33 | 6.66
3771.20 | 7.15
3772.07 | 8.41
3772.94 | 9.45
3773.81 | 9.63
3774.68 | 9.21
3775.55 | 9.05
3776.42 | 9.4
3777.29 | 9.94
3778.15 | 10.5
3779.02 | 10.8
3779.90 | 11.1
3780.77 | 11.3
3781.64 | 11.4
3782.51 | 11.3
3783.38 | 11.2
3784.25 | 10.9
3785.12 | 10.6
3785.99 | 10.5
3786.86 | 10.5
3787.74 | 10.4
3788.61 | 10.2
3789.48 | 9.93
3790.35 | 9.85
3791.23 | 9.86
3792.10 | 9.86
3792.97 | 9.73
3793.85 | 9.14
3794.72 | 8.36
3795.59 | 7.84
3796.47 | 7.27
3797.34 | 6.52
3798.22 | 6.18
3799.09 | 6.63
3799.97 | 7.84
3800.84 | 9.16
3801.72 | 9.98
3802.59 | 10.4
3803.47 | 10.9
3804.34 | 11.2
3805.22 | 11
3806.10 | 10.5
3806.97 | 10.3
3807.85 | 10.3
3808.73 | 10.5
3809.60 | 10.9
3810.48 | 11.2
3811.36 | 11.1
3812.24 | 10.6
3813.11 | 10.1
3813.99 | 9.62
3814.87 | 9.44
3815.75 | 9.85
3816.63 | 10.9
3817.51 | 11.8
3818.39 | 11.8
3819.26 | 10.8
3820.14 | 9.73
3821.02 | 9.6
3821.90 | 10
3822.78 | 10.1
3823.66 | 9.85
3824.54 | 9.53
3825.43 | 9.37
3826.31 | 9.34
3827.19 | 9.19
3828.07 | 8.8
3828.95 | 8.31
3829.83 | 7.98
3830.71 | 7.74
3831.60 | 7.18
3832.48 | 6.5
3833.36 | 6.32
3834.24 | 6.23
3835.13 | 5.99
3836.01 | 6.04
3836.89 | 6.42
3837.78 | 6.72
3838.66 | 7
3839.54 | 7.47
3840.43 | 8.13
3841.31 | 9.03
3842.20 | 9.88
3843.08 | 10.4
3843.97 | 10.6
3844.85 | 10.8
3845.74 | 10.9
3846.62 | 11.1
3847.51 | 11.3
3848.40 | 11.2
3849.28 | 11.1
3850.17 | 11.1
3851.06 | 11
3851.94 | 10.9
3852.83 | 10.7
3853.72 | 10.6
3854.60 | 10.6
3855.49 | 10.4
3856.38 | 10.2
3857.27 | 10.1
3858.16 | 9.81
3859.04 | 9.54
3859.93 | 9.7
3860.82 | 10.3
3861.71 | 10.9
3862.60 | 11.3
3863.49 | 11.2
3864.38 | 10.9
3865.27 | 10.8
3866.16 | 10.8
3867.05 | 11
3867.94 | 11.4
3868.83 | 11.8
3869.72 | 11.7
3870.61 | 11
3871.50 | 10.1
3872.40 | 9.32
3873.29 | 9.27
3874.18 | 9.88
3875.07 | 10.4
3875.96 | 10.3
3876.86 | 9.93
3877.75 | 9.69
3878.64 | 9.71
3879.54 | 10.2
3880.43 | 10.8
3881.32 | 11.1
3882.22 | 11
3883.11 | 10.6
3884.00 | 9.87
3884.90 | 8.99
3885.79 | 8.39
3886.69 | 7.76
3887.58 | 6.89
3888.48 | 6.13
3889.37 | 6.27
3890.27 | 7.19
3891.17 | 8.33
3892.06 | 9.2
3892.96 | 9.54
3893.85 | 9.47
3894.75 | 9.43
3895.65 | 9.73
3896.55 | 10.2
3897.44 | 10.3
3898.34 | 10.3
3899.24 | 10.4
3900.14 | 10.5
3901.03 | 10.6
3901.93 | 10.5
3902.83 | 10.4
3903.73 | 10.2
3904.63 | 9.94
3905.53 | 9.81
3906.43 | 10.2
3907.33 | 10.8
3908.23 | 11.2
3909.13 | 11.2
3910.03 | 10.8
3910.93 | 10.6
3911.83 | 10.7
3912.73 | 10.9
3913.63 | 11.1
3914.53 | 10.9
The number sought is -2.7 angstrom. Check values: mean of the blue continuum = 9.45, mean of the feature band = 10.2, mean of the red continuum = 8.92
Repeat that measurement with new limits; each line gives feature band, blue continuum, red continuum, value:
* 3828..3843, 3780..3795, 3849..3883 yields 4.34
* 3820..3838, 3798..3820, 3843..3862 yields 3.87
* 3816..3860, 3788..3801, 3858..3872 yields 2.37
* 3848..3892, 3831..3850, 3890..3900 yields -4.57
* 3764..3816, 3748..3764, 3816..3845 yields -4.95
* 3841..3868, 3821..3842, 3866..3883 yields -3.77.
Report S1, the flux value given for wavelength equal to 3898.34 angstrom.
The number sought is 10.3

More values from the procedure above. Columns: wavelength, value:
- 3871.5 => 10.1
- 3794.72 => 8.36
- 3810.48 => 11.2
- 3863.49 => 11.2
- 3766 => 9.59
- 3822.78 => 10.1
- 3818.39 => 11.8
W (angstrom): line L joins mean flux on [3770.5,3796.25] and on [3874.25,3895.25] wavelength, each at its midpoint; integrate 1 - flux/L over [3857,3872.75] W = -2.3 angstrom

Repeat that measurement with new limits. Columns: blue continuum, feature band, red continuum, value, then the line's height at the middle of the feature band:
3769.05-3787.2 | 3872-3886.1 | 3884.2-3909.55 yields -0.7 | 9.49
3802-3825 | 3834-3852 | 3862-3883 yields 2.3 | 10.5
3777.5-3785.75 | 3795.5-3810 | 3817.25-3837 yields 0.8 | 9.9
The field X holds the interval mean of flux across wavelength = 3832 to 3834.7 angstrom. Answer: 6.36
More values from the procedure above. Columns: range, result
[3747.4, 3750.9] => 6.85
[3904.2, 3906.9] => 9.98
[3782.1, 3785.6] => 11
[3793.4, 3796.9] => 8.15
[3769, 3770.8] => 7.01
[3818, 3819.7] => 11.3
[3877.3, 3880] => 9.88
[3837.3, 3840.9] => 7.34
